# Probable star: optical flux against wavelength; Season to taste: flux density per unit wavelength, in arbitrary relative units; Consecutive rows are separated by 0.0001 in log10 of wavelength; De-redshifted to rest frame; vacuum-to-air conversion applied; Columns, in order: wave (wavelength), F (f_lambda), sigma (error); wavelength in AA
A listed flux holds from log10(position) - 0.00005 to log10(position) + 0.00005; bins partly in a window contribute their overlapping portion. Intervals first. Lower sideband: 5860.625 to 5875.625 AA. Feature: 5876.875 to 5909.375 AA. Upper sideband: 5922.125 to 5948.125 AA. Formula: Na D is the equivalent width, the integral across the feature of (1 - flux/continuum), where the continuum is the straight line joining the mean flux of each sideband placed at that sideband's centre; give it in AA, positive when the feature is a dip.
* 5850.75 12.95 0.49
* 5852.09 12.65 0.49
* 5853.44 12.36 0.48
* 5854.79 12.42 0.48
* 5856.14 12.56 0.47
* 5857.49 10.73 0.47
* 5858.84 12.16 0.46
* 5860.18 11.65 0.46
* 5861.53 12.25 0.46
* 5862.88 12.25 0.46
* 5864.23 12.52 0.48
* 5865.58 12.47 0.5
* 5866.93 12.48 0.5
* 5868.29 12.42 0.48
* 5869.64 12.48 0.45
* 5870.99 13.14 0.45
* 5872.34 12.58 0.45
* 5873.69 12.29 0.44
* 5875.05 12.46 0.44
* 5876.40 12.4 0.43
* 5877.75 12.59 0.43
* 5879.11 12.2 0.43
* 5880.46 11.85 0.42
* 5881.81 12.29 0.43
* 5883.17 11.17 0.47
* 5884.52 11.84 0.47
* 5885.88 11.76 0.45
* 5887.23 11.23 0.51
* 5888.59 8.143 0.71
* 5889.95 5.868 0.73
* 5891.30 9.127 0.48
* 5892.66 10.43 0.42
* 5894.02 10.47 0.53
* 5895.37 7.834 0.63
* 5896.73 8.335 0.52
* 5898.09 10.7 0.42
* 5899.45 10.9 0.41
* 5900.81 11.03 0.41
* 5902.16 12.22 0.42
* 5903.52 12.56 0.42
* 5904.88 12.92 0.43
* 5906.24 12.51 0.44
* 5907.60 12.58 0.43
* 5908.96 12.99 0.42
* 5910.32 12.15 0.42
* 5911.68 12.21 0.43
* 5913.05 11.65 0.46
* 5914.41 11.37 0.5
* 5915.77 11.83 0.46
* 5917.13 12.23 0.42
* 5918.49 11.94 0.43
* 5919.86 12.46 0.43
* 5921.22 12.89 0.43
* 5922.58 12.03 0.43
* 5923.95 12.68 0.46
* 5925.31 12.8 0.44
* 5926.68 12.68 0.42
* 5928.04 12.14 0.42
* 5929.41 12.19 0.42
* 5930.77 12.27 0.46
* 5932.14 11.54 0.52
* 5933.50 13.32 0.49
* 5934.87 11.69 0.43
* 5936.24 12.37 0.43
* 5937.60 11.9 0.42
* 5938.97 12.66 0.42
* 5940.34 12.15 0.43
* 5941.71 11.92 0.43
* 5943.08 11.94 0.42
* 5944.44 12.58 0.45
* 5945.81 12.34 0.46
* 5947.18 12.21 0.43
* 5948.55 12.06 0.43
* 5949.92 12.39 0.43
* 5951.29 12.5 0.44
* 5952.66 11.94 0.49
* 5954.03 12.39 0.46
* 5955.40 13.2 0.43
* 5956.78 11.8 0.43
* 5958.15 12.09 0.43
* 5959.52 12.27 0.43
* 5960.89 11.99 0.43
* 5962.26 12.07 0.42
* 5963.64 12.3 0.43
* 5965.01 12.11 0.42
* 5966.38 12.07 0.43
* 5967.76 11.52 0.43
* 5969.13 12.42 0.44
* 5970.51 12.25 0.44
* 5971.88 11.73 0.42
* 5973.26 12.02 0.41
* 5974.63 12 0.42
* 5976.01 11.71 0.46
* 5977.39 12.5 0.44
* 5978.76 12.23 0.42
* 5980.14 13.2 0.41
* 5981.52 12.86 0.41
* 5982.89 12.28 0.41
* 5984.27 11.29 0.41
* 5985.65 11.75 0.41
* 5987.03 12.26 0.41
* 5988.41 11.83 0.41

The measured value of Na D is 3.7 AA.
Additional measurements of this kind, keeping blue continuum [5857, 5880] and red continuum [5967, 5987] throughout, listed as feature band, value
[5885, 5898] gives 3.1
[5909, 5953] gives -0.1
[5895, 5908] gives 1.1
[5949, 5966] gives -0.1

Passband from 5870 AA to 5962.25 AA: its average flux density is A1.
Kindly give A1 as 11.8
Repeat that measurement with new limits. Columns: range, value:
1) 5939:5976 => 12.2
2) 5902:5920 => 12.2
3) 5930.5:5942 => 12.2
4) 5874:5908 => 11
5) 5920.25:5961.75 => 12.3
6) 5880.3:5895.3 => 10.2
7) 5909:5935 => 12.2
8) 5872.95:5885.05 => 12.1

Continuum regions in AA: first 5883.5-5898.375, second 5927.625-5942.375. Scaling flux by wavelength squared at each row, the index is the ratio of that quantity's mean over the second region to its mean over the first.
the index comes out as 1.29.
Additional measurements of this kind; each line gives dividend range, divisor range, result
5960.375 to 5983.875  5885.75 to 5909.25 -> 1.18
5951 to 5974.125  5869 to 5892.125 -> 1.10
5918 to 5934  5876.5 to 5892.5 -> 1.17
